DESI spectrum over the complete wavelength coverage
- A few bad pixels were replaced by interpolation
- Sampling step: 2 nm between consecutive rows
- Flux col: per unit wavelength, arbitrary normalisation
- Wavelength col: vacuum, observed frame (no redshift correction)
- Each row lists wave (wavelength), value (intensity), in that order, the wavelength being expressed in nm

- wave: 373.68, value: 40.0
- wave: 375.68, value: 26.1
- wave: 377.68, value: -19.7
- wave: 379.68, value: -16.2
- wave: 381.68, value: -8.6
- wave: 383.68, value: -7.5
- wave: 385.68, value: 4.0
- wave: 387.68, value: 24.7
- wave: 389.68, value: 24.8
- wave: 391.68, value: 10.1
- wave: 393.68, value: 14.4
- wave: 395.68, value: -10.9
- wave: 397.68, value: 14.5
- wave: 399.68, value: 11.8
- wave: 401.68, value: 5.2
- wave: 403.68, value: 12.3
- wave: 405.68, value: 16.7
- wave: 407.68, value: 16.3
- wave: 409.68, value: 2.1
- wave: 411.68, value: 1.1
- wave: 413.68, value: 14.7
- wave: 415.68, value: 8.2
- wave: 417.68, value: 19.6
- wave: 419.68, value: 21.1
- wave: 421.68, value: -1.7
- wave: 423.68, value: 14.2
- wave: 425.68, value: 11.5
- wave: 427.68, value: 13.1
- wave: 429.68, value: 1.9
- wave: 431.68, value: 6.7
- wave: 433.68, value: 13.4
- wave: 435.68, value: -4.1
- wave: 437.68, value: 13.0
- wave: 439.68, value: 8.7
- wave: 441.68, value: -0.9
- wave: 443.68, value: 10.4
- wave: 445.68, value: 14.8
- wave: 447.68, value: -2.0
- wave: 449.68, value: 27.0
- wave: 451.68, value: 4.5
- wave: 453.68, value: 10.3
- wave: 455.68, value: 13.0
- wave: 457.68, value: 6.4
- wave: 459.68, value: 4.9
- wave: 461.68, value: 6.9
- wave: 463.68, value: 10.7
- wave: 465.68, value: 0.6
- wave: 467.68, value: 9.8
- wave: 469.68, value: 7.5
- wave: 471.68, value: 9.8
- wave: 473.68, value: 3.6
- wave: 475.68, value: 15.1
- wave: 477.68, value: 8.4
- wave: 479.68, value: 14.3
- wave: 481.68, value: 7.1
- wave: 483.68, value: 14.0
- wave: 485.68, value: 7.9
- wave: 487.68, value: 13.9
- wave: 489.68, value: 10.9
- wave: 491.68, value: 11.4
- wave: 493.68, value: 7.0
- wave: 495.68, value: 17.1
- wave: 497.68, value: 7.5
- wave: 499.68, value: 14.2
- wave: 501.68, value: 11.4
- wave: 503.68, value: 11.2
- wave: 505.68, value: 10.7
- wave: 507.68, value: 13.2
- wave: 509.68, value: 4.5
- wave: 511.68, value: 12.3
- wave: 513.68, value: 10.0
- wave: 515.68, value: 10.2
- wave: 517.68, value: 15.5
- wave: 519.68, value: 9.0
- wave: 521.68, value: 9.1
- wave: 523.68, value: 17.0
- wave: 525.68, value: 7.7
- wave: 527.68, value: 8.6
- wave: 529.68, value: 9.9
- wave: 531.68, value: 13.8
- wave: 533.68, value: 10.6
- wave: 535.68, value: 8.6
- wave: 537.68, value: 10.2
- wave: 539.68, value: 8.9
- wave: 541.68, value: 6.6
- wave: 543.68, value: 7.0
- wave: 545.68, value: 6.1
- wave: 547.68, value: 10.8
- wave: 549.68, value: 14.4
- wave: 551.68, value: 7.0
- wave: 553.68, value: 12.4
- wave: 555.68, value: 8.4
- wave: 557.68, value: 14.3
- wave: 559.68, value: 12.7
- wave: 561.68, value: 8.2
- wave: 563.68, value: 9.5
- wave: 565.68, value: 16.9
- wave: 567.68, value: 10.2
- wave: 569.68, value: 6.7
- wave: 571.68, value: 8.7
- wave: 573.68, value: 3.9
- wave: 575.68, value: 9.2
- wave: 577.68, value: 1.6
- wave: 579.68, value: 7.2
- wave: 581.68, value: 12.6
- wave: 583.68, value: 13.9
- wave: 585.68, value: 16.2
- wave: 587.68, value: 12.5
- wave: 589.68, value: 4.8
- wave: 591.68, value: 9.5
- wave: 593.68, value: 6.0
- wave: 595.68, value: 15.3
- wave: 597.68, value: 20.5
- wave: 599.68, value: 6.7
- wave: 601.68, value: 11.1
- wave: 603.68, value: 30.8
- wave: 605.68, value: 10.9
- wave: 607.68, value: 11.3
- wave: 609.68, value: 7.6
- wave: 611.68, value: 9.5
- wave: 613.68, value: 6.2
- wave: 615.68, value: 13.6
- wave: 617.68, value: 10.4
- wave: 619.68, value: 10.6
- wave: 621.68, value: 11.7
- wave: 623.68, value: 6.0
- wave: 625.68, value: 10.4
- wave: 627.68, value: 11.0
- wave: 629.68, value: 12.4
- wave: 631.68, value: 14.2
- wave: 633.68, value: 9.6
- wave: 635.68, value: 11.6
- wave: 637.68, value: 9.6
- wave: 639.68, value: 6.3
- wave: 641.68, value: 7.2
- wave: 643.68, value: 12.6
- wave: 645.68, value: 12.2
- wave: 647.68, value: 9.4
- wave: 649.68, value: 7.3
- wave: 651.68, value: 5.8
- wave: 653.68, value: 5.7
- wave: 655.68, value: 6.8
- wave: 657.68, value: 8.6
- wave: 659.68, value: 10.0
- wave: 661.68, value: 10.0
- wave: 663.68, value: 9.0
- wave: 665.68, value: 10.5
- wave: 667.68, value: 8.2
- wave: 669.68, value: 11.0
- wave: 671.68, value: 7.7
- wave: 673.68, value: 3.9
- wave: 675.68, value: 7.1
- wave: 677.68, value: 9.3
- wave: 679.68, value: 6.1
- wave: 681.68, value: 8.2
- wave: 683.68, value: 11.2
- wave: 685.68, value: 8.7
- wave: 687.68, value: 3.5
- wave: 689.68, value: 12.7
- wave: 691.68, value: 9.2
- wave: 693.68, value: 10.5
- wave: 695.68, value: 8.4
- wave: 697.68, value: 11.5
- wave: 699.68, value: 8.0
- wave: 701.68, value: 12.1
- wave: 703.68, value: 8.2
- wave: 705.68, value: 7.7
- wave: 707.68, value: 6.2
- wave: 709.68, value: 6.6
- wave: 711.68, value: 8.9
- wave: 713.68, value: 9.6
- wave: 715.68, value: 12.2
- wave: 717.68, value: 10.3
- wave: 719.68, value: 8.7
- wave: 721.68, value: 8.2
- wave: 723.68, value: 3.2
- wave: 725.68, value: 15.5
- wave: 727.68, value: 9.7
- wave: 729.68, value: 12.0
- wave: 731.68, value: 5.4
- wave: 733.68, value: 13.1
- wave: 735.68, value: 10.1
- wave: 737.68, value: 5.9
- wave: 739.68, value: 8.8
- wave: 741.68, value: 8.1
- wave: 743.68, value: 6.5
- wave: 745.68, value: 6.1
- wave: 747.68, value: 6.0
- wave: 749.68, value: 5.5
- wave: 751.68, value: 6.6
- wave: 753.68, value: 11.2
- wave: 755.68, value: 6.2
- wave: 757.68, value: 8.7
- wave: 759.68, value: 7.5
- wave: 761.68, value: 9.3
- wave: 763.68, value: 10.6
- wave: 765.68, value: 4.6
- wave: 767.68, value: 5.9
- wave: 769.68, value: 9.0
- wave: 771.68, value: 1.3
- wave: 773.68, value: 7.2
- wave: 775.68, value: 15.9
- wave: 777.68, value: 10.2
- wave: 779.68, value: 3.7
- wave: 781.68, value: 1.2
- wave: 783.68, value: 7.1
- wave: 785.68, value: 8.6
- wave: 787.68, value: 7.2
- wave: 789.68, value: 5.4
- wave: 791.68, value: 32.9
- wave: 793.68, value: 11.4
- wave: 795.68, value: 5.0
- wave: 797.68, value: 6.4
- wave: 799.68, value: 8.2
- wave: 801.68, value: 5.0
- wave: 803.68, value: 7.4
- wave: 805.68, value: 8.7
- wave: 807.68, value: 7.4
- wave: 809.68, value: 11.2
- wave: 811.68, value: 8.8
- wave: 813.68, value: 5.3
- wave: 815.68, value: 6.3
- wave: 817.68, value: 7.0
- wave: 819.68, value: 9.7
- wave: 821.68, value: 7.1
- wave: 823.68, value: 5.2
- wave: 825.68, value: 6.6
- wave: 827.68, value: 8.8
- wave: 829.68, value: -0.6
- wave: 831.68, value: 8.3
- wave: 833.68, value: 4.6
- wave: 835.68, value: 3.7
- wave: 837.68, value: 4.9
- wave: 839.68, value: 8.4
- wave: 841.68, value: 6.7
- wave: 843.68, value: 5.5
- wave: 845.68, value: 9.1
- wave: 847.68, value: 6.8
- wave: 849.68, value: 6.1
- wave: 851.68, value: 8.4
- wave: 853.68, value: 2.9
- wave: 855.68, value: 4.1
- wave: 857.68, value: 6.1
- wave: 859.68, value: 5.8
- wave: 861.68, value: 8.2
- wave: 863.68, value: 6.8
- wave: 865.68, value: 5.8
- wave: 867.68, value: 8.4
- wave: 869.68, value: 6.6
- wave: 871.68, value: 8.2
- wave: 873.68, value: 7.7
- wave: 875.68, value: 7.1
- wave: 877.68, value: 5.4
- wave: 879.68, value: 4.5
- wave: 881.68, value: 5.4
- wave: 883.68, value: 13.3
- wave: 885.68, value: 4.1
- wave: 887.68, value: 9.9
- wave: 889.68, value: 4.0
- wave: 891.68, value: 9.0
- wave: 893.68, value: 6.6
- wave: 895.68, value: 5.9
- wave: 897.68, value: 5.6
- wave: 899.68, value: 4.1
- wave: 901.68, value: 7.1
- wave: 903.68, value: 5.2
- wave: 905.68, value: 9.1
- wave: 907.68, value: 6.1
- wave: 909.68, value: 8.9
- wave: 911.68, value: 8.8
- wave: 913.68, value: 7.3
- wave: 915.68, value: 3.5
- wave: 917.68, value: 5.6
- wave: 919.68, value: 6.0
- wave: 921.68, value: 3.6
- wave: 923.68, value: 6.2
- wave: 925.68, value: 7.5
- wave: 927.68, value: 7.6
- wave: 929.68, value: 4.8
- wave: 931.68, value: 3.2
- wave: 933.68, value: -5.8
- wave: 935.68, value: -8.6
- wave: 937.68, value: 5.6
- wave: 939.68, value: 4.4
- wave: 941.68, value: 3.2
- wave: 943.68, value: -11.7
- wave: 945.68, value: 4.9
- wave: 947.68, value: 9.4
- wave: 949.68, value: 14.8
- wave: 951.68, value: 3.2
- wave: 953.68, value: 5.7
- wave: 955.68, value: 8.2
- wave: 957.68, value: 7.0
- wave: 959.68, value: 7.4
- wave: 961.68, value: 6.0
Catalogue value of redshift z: 0.21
